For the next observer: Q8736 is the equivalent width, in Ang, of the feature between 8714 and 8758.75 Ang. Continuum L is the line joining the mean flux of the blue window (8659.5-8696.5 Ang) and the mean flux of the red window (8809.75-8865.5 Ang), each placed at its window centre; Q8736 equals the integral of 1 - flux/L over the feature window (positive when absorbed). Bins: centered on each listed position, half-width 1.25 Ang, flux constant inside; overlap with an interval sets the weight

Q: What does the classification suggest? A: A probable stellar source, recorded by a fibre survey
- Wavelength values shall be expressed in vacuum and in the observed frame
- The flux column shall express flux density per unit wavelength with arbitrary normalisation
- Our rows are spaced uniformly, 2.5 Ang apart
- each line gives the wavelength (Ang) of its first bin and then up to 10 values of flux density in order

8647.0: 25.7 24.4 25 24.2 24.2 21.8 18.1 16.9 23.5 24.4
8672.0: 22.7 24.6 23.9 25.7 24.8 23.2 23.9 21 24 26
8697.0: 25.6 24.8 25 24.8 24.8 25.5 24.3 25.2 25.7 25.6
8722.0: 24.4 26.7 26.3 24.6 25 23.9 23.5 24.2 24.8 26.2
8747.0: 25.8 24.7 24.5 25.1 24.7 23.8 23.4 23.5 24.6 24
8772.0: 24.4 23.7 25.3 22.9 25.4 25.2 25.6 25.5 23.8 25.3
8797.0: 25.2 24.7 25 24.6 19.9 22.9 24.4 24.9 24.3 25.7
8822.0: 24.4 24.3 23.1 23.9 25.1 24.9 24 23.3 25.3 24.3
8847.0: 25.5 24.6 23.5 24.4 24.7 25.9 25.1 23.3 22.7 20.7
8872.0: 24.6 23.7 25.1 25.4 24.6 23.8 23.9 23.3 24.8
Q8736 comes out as -2.8 Ang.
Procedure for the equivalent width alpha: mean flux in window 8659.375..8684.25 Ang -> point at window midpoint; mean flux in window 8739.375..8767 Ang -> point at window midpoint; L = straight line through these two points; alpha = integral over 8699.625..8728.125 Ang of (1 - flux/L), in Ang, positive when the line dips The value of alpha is -1.9 Ang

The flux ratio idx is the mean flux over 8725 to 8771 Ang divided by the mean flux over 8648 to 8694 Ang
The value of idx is 1.06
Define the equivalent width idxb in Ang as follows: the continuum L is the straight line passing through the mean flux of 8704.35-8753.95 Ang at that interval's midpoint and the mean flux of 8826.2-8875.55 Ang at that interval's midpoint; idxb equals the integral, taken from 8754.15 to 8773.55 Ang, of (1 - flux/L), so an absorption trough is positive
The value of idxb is 0.5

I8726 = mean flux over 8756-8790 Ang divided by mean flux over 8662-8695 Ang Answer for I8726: 1.05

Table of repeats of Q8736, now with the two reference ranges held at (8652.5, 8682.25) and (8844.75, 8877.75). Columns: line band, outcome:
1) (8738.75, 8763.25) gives -1.4 Ang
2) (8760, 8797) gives -1.4 Ang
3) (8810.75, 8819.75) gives -0.3 Ang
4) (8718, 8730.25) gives -1.2 Ang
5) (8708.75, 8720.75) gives -1.1 Ang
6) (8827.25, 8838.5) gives -0.2 Ang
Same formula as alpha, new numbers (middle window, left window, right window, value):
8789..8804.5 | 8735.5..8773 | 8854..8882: -0.3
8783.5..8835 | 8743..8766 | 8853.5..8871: -0.4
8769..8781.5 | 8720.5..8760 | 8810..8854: 0.3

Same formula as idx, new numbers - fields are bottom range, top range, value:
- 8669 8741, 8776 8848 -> 0.99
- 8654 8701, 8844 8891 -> 1.04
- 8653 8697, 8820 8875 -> 1.04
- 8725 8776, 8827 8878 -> 0.98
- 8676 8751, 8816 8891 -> 0.98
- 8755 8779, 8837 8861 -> 1.02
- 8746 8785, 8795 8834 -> 0.99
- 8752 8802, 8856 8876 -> 0.97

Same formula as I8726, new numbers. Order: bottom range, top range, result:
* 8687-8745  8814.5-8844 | 0.98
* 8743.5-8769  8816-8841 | 0.99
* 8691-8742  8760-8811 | 0.97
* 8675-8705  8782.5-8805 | 1.03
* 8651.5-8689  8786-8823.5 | 1.06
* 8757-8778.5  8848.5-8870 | 0.99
